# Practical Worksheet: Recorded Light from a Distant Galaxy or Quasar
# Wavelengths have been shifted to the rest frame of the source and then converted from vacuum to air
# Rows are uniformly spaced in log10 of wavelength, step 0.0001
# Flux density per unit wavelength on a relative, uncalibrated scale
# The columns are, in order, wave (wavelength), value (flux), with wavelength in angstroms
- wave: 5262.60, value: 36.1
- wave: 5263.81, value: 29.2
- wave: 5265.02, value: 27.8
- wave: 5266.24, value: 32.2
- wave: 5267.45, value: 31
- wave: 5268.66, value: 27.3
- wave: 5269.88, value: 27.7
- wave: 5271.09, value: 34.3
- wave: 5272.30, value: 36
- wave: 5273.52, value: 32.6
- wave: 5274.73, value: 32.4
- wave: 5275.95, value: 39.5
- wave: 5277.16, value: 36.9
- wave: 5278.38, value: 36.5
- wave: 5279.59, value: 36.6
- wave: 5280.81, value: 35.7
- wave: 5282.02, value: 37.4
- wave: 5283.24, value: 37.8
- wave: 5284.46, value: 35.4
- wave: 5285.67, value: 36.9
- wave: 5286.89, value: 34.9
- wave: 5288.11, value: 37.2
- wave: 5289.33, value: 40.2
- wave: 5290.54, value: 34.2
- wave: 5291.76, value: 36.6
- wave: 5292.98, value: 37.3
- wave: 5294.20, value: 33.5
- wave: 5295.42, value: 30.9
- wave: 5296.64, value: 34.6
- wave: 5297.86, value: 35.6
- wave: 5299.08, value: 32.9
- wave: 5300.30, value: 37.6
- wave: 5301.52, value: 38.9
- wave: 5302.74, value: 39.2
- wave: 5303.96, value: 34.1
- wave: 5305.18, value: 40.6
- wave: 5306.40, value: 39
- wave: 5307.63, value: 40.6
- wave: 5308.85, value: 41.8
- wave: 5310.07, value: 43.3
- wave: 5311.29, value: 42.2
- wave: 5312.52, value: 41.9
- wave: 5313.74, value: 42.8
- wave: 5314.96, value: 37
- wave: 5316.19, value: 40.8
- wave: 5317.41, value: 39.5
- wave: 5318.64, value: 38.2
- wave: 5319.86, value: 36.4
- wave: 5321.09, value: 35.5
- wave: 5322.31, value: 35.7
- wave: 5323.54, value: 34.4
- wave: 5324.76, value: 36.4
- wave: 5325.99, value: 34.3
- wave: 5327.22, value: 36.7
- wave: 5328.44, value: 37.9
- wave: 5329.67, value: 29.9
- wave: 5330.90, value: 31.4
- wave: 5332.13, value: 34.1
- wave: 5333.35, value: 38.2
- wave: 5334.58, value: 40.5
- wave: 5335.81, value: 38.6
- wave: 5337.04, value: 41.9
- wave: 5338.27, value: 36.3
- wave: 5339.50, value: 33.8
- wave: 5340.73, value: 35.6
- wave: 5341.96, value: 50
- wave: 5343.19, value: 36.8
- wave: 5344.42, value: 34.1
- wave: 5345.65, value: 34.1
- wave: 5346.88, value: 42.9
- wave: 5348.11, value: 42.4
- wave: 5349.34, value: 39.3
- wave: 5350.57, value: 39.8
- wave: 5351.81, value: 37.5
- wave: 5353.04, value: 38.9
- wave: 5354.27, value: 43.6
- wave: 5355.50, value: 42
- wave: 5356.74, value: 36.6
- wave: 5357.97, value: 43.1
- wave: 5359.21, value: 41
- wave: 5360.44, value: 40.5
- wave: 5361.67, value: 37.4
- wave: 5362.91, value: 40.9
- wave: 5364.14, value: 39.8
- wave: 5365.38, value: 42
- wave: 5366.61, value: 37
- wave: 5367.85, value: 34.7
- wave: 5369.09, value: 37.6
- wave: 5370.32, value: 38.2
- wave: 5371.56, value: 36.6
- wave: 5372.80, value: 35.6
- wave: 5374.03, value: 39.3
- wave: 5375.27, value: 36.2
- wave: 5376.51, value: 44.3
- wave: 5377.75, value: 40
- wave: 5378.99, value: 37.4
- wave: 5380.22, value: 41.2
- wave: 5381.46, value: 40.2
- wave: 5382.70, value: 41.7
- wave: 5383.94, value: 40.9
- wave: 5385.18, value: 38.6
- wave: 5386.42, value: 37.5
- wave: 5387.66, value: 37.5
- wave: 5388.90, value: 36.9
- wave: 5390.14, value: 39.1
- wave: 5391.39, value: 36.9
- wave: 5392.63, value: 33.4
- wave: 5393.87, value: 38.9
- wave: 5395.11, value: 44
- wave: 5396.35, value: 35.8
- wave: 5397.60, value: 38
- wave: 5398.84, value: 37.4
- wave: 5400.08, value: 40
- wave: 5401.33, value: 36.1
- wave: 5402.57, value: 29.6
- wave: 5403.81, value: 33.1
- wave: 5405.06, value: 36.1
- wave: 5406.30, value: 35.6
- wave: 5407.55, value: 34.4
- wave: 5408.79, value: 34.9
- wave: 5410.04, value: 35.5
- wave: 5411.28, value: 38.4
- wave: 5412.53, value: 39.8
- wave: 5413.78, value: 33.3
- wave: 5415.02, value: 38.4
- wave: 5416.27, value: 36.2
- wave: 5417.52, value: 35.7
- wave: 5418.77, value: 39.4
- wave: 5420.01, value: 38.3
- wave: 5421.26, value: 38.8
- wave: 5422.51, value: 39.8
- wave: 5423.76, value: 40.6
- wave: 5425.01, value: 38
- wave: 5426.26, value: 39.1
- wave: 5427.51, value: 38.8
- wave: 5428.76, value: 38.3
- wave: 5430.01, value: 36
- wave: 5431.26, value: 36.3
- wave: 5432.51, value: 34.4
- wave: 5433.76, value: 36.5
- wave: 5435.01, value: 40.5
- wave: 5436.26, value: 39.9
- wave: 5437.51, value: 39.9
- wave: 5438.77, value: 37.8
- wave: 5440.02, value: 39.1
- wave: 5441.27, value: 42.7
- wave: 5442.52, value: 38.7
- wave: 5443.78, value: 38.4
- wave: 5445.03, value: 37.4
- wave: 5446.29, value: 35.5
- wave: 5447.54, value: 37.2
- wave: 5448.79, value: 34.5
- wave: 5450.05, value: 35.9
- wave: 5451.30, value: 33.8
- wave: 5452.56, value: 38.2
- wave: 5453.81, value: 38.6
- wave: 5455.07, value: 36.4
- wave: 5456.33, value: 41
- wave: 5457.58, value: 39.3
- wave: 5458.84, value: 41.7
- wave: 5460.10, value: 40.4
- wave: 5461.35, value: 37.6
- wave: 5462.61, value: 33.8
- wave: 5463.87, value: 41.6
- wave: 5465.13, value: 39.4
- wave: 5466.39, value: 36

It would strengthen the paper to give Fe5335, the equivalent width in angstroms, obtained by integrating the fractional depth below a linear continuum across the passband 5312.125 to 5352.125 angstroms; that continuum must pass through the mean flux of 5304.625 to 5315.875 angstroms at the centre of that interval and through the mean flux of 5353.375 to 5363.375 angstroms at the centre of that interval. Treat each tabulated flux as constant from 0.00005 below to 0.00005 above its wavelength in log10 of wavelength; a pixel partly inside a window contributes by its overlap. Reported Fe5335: 3.1 angstroms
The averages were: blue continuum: 41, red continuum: 40.6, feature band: 37.7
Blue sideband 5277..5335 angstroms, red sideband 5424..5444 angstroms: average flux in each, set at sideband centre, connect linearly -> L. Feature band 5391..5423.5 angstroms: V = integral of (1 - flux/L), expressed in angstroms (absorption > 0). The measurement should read 1.1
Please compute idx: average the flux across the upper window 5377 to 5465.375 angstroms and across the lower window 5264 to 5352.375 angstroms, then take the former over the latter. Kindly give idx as 1.03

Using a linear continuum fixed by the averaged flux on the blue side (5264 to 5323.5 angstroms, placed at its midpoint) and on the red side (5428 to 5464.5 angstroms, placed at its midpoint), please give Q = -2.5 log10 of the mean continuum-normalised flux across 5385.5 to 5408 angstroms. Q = 0.021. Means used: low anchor 36.3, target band 36.7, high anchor 38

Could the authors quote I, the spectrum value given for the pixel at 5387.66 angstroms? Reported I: 37.5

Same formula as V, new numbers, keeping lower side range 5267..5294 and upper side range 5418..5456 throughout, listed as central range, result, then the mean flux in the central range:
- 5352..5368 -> -1.4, 39.9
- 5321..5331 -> 0.3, 34.8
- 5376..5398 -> -1.1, 39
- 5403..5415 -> 0.6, 35.7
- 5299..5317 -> -2.0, 39.7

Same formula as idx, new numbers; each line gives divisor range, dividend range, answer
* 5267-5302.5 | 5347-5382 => 1.12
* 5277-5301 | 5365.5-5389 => 1.07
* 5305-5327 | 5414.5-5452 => 0.98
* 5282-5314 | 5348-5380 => 1.04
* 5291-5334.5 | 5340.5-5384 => 1.06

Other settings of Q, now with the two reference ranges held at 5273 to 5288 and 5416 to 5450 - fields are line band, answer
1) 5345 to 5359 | -0.085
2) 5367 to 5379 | -0.020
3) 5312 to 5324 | -0.048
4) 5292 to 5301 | 0.048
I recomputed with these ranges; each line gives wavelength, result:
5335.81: 38.6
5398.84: 37.4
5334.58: 40.5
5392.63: 33.4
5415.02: 38.4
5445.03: 37.4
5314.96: 37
